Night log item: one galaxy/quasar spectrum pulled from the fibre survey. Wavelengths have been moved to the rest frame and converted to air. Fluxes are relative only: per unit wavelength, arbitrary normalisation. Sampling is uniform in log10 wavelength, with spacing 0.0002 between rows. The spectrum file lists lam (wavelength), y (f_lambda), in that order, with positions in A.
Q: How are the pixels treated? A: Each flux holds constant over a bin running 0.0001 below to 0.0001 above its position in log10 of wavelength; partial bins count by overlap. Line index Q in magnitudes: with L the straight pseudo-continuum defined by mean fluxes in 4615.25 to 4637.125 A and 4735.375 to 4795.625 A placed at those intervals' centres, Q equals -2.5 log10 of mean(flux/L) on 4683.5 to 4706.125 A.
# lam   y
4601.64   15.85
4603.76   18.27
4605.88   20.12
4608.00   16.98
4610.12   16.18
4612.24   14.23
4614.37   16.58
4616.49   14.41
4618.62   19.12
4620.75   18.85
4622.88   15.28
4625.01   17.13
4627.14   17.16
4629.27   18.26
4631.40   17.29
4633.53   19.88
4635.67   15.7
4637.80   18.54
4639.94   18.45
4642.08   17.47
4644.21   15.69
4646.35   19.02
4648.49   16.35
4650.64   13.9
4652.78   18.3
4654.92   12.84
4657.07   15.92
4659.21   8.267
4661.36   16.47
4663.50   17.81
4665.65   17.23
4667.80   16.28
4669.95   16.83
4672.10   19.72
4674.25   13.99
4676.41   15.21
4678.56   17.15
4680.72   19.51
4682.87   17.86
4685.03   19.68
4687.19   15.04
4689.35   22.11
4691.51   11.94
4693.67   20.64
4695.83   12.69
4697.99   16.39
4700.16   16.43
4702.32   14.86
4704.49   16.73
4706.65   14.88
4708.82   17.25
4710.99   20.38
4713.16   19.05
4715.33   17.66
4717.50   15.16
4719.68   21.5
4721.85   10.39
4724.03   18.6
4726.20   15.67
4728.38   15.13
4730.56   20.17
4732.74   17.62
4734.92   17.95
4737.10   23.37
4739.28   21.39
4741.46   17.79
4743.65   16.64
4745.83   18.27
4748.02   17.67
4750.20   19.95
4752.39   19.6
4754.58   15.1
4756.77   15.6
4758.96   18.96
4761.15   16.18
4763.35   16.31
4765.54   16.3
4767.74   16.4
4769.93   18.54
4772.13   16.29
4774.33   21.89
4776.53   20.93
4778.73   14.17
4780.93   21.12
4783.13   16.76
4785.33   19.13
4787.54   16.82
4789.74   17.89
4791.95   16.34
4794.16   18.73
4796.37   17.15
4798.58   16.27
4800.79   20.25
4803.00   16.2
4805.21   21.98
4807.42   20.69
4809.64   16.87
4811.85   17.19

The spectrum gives 0.07 mag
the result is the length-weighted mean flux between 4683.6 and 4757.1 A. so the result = 17.5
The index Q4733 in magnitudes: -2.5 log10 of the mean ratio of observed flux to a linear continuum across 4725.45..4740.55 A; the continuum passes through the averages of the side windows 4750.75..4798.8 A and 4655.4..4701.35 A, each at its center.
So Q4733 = -0.10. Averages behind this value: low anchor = 16.5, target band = 18.8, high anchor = 17.6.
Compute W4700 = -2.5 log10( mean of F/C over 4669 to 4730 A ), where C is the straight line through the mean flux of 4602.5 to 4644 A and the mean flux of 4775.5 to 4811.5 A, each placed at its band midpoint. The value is 0.05 mag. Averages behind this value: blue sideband 17.3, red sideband 18.2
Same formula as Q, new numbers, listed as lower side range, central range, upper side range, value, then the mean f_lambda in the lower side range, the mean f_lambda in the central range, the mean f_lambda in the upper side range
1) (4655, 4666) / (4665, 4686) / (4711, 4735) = -0.129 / 14.8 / 17.3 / 17.3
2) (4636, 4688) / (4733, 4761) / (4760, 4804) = -0.065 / 16.6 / 18.4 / 17.7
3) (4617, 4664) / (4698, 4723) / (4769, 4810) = 0.045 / 16.7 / 16.7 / 18.3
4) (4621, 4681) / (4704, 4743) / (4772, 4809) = -0.016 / 16.6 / 17.8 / 18.4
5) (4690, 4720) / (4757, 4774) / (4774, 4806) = 0.043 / 16.8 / 17.1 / 18.3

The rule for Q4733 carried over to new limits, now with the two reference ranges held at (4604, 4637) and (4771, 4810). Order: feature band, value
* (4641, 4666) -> 0.11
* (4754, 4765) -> 0.10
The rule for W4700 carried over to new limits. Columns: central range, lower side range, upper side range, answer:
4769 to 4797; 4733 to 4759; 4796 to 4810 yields 0.026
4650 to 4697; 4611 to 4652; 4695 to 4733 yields 0.032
